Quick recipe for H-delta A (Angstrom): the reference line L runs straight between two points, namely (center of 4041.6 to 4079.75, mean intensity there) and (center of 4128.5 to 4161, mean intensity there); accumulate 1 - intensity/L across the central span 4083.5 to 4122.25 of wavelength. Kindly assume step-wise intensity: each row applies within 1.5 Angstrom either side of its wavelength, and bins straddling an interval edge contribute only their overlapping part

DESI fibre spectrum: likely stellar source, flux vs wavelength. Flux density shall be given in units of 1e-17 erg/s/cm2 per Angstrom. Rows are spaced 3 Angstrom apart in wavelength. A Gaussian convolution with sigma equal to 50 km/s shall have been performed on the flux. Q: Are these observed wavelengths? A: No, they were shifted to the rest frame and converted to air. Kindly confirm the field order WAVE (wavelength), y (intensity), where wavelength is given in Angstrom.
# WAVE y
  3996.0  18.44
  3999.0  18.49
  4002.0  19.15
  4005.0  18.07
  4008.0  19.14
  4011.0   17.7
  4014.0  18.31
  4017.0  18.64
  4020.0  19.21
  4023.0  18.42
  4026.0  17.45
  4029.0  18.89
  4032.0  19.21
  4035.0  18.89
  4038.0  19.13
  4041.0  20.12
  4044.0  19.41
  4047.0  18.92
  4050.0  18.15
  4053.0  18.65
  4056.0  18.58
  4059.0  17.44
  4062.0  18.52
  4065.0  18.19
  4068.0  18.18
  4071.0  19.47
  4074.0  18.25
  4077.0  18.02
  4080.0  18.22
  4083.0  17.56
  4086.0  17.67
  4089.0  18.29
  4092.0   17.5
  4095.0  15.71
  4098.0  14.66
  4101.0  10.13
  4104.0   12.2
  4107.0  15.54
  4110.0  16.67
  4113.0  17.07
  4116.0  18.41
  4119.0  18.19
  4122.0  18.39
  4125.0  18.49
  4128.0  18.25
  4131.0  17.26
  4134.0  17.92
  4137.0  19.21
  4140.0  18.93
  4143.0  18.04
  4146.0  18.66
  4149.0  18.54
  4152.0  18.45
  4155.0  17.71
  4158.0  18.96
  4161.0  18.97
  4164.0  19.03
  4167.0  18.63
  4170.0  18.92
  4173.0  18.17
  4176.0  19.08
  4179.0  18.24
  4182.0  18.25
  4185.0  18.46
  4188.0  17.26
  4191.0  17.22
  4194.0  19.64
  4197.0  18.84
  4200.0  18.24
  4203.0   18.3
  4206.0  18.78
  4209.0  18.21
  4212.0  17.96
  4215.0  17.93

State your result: 4.8 Angstrom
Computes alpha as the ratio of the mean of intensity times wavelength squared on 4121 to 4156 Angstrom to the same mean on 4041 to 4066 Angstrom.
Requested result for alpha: 1.0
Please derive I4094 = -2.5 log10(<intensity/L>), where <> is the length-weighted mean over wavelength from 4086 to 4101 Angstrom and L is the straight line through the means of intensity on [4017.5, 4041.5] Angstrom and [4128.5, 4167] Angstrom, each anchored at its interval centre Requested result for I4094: 0.17 mag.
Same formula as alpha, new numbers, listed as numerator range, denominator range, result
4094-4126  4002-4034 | 0.90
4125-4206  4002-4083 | 1.05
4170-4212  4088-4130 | 1.17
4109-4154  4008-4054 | 1.02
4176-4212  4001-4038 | 1.07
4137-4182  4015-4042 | 1.05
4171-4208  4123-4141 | 1.03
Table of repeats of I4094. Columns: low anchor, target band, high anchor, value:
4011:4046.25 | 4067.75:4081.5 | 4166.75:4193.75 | 0.013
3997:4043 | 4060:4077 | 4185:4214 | 0.009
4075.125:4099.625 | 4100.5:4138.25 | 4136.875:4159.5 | 0.063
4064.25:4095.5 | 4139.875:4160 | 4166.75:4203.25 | -0.011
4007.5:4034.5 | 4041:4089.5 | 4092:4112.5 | -0.129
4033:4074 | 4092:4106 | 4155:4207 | 0.333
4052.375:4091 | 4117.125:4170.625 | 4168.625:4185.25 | -0.002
